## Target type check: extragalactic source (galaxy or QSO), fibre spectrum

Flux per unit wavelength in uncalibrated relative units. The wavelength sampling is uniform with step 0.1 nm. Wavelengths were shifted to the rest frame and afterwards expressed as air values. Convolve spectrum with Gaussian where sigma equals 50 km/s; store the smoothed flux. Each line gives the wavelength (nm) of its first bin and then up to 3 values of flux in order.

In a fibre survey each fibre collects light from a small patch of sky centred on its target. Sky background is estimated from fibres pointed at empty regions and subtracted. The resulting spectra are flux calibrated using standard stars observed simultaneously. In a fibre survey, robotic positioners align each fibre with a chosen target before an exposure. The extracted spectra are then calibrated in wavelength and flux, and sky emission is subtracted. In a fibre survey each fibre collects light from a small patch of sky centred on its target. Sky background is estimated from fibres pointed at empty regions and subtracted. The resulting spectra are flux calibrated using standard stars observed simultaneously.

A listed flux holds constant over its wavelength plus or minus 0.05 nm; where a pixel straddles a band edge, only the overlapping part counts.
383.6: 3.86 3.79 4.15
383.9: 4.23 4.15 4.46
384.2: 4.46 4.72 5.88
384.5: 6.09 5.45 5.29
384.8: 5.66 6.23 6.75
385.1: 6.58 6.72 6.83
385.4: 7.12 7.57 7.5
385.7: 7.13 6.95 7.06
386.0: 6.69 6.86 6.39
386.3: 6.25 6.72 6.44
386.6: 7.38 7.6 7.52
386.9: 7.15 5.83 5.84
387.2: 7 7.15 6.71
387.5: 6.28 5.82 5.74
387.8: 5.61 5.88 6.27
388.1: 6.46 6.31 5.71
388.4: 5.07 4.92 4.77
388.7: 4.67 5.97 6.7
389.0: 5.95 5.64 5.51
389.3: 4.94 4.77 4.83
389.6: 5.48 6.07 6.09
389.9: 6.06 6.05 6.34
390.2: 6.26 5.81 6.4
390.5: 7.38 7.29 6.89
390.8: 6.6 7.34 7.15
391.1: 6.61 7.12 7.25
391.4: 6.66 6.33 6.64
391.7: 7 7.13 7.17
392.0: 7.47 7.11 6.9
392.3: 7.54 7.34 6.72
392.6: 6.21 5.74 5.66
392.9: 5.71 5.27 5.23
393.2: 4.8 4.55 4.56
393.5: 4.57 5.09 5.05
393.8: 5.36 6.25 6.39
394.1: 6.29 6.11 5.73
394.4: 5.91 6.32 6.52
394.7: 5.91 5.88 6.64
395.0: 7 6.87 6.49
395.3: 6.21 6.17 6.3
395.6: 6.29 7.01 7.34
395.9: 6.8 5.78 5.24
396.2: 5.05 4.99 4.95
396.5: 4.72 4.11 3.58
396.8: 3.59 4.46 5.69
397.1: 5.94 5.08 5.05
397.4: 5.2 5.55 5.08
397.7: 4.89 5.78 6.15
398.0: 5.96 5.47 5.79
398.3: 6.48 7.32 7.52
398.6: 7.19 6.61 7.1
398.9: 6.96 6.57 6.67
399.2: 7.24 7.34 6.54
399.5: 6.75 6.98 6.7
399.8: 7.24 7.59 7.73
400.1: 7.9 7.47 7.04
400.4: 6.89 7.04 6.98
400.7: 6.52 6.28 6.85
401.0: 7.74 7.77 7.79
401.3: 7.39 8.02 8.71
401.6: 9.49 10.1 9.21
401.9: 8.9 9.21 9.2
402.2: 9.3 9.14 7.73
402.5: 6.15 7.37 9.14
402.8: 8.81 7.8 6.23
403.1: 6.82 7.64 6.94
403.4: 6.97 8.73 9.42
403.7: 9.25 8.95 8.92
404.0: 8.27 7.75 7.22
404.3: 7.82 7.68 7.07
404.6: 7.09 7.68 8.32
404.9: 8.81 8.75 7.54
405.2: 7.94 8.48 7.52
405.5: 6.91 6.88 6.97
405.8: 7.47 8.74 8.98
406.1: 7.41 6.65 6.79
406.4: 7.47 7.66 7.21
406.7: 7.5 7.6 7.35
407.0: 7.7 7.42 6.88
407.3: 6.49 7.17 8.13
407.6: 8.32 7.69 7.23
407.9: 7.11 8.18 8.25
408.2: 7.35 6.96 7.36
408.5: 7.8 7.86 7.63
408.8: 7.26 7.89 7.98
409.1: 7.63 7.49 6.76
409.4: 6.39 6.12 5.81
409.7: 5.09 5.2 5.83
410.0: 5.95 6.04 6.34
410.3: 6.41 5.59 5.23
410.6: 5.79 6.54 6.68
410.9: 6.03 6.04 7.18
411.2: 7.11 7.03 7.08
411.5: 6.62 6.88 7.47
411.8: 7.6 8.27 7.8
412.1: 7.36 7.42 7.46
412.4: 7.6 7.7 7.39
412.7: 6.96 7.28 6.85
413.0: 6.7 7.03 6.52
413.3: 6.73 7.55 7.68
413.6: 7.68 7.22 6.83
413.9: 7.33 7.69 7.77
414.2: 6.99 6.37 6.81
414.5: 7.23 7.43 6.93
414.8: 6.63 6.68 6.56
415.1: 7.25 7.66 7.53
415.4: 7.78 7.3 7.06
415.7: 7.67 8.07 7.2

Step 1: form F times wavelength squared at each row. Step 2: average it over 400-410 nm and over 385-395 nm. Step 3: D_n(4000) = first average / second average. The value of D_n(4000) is 1.31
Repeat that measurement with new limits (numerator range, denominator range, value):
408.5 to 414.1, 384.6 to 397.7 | 1.25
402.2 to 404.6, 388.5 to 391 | 1.41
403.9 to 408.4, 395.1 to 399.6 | 1.34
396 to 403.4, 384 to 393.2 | 1.15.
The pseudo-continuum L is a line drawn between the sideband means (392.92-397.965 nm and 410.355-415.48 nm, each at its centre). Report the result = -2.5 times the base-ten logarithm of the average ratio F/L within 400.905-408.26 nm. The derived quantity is -0.24 mag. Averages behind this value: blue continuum 5.6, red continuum 7.05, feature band 7.89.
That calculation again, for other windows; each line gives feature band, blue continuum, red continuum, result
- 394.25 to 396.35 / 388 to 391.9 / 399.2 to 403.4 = 0.11 mag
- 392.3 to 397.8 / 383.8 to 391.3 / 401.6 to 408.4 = 0.21 mag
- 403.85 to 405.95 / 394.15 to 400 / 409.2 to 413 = -0.21 mag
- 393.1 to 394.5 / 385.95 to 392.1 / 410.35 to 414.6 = 0.19 mag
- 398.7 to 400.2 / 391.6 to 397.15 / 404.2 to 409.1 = -0.08 mag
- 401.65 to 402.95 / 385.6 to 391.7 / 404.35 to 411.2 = -0.24 mag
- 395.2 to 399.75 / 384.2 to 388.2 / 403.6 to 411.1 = 0.16 mag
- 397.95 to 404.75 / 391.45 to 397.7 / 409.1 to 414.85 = -0.21 mag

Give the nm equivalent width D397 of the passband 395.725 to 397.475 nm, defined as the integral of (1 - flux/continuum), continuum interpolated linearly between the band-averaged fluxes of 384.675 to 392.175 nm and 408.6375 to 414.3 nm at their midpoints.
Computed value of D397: 0.37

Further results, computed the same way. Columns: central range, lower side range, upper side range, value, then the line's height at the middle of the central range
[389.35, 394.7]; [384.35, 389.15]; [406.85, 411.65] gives 0.21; 6.47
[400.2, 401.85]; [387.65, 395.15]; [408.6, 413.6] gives -0.32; 6.47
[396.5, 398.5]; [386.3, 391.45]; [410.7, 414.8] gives 0.37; 6.56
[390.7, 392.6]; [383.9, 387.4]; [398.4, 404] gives -0.02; 6.89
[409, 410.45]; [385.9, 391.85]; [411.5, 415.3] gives 0.17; 7.08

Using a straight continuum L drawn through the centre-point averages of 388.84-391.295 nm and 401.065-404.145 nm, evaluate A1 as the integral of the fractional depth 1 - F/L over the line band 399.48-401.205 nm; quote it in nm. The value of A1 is 0.16 nm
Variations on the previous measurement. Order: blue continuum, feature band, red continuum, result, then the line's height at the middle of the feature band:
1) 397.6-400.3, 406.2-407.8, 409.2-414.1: -0.145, 6.78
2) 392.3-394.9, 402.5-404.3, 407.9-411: -0.453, 6.35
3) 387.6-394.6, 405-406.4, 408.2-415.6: -0.187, 6.7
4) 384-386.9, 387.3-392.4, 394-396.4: 0.029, 6.31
